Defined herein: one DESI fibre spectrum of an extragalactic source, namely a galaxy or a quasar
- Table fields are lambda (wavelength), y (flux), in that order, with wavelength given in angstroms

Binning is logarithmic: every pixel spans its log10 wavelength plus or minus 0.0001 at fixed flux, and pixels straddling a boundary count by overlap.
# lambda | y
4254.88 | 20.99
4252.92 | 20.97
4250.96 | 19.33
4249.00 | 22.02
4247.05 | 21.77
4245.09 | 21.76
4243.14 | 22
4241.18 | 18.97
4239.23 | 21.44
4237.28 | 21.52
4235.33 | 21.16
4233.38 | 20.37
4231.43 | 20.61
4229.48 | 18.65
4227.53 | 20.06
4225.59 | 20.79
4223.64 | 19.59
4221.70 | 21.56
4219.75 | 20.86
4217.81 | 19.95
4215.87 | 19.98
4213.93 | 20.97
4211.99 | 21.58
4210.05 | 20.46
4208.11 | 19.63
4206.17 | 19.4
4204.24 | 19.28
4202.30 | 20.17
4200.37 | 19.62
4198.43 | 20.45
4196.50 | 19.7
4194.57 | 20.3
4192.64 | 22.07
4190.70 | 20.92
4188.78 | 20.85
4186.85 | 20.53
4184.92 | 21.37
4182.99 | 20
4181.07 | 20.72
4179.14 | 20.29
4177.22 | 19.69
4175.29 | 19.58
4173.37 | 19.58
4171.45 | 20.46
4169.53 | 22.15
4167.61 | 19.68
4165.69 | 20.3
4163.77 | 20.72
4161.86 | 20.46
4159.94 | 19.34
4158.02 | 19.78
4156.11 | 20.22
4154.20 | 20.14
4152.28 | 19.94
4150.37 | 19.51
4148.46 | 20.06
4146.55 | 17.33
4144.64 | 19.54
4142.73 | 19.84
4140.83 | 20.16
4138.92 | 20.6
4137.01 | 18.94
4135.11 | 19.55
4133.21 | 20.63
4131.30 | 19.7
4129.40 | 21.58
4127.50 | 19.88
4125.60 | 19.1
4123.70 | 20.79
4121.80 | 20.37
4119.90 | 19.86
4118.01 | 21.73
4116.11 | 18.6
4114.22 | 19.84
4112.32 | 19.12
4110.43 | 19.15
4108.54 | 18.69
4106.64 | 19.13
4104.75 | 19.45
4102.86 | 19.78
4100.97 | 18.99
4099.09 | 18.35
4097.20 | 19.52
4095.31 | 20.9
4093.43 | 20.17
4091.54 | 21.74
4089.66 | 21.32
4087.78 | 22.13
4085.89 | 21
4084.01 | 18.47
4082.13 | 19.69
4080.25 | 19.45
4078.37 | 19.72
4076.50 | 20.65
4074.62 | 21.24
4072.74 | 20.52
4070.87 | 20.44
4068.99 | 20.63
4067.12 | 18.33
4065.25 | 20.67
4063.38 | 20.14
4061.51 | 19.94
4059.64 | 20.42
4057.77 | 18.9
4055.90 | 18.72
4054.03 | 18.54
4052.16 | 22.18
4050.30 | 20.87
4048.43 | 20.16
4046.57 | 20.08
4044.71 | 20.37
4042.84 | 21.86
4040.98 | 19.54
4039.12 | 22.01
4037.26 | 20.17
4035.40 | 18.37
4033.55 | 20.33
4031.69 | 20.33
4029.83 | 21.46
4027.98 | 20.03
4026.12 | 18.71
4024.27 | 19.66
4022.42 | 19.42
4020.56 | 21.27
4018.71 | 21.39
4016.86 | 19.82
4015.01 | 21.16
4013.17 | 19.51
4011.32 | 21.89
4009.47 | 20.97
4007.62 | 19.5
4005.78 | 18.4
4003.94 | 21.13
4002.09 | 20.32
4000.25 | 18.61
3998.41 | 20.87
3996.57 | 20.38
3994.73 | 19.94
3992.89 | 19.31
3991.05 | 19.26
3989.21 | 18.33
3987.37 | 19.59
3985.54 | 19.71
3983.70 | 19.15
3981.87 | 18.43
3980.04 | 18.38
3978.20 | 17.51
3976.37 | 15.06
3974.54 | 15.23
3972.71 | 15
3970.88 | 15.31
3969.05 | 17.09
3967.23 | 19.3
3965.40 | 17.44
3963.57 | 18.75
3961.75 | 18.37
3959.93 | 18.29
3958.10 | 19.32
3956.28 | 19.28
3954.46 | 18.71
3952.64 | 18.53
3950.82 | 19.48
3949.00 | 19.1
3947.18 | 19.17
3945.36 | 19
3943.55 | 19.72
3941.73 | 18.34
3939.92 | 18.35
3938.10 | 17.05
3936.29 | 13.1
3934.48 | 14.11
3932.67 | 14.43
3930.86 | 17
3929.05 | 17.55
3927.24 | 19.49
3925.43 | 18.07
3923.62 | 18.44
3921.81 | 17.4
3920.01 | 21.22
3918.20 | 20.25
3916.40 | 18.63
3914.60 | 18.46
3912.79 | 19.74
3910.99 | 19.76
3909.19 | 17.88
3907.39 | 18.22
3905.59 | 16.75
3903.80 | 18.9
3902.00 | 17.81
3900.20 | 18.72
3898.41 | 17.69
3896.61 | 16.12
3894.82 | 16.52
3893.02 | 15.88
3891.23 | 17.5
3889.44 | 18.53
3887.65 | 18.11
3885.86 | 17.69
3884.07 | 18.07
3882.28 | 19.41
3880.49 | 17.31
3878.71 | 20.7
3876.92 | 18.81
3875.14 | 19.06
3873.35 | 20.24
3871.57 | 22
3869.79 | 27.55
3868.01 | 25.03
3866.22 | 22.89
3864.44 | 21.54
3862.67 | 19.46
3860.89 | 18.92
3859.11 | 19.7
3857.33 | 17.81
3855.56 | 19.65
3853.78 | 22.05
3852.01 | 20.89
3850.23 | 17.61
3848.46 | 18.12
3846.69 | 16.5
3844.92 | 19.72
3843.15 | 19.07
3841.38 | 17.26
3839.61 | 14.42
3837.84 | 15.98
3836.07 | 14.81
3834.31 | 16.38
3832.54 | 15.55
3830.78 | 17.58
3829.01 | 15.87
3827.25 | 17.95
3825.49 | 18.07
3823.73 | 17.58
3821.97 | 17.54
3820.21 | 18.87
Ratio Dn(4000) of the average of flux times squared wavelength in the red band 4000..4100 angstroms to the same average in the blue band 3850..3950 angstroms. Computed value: 1.16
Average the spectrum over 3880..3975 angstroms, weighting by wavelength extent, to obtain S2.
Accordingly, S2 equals 17.9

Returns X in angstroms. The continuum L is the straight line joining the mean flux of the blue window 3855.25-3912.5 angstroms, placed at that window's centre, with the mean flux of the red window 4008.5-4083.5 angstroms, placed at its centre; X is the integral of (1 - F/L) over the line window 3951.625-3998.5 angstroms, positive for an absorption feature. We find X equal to 3.5 angstroms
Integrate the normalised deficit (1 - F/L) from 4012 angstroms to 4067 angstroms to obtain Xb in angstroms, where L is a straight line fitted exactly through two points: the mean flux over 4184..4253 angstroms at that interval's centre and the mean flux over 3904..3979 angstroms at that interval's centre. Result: -3.9 angstroms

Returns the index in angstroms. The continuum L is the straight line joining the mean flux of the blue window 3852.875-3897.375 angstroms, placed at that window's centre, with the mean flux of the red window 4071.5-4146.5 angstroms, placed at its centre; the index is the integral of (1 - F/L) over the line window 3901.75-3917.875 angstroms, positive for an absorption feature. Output 0.9 angstroms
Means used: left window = 19.6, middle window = 18.6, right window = 20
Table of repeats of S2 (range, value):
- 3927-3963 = 17.9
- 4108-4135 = 19.9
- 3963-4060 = 19.4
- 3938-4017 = 18.8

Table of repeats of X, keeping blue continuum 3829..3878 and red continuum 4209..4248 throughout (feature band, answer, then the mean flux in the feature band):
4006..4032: -0.62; 20.3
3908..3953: 3.02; 18.2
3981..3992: 0.35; 19.1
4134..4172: 0.85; 19.9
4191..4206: 0.26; 20.2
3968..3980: 2.17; 16.1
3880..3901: 1.83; 17.6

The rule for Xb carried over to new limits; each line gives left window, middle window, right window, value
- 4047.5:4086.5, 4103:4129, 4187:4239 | 0.6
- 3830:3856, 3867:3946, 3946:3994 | -2.5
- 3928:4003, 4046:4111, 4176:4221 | -2.7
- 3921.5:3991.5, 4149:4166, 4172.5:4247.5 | -0.1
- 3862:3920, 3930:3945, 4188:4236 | 2.2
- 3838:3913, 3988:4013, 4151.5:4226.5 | -0.5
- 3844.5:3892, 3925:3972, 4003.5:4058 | 5.1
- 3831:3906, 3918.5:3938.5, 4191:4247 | 2.0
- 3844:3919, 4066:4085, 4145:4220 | -0.1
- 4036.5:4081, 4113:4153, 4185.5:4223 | 0.9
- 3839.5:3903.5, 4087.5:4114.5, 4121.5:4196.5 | 0.2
